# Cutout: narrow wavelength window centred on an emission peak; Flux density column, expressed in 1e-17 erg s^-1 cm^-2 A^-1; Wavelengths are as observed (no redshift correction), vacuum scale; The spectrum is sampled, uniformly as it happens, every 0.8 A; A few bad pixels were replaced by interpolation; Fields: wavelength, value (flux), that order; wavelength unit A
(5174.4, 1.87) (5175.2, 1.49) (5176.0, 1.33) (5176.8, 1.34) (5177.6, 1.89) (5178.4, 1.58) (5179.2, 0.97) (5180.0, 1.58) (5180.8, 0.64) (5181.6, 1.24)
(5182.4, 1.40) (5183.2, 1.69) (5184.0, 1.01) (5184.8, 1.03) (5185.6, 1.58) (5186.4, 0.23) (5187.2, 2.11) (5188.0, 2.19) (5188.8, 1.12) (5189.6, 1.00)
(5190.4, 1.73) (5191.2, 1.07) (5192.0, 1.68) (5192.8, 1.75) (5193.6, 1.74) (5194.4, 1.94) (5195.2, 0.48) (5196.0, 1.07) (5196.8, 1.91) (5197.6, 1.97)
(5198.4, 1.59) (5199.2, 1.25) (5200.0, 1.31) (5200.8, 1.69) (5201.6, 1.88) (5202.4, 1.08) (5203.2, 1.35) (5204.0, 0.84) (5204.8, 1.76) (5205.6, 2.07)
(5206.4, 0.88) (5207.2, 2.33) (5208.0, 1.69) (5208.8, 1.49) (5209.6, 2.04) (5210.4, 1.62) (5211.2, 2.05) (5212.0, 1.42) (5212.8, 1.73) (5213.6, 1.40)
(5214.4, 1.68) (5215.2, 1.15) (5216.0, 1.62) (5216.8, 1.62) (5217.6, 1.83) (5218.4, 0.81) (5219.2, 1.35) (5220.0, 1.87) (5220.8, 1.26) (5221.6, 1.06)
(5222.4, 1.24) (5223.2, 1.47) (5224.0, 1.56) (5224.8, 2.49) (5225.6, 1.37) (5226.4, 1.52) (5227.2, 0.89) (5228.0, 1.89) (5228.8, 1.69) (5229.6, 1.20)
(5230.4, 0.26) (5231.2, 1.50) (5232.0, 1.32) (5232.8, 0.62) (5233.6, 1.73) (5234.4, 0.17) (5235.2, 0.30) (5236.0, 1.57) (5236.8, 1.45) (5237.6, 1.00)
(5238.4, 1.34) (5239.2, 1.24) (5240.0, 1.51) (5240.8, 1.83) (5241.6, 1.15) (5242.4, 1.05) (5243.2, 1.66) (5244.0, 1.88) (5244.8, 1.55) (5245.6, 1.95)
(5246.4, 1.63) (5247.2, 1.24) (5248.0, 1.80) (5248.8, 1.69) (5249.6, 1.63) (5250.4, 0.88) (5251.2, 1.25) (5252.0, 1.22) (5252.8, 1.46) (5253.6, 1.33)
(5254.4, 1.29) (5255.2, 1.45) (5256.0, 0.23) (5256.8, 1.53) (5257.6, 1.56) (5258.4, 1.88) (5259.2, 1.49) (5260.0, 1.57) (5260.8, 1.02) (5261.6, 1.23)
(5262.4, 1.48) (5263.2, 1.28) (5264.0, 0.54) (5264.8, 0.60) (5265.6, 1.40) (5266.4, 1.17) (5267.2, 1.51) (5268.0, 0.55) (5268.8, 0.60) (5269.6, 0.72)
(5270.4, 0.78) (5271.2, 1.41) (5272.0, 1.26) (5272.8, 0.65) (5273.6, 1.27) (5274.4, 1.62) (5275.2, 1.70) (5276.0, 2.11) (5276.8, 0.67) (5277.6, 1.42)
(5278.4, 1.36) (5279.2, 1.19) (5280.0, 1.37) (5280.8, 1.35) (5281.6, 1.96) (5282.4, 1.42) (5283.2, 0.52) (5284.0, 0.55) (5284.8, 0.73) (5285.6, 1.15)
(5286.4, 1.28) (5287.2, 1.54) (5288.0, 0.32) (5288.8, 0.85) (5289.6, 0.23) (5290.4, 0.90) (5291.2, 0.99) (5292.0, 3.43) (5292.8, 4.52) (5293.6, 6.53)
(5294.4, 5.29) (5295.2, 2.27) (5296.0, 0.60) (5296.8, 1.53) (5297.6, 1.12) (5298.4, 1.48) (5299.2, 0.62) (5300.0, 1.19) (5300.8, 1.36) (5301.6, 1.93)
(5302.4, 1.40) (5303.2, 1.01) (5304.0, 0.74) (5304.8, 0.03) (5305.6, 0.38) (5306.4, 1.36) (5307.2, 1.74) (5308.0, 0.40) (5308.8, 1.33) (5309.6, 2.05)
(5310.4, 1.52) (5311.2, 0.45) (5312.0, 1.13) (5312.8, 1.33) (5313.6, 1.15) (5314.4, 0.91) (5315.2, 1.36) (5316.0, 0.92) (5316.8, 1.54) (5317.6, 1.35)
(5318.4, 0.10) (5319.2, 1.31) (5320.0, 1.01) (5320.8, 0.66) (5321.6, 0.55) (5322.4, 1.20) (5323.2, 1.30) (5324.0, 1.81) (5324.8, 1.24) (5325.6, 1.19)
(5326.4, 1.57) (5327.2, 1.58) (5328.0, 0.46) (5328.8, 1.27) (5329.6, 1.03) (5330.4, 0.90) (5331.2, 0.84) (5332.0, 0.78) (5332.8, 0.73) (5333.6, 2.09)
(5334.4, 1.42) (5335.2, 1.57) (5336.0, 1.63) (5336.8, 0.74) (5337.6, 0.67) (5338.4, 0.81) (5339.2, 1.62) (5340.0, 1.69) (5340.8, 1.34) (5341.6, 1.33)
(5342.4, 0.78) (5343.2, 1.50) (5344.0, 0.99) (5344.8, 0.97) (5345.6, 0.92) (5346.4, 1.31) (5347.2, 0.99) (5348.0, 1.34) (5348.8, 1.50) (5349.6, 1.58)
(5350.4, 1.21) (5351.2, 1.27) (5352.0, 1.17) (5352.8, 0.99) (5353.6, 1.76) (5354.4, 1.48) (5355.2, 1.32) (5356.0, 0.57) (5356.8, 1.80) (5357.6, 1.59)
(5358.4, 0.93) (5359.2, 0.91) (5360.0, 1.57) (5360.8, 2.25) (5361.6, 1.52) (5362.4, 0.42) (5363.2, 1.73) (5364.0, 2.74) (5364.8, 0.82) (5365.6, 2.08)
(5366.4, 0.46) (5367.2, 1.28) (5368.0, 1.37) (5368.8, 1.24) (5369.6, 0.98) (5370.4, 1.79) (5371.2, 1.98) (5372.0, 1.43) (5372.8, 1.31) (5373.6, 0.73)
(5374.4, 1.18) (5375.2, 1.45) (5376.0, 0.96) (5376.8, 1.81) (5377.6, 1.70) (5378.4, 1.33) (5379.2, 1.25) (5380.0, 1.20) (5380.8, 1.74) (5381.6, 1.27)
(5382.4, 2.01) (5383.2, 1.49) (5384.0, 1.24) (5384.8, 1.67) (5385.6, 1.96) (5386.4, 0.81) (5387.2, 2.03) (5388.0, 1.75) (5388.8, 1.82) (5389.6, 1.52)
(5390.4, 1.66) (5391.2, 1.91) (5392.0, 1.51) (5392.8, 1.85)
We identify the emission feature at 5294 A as H-beta 4861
